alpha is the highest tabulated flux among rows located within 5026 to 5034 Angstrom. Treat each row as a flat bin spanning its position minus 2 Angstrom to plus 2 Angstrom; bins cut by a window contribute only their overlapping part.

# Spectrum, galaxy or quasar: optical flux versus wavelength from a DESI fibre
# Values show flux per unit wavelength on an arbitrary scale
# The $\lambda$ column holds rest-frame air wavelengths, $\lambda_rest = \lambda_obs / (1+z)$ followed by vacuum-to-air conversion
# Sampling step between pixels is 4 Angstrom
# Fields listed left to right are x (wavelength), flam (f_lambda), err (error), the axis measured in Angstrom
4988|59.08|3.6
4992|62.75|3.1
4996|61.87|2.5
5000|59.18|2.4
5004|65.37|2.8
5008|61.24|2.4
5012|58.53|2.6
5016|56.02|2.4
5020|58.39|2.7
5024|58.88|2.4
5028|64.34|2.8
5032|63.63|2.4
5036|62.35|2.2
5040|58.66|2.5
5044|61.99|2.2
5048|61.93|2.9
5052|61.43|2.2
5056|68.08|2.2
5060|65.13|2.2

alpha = 64.34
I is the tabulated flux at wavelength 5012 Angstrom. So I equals 58.53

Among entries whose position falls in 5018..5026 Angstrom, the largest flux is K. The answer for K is 58.88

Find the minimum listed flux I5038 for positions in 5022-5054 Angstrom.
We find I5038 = 58.66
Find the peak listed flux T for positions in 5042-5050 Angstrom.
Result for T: 61.99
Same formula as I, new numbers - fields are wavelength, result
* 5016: 56.02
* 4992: 62.75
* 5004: 65.37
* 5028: 64.34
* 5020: 58.39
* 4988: 59.08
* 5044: 61.99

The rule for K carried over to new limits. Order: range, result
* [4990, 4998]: 62.75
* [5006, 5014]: 61.24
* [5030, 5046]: 63.63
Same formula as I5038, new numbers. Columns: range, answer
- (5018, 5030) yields 58.39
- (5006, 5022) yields 56.02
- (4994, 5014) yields 58.53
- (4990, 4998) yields 61.87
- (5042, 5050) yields 61.93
